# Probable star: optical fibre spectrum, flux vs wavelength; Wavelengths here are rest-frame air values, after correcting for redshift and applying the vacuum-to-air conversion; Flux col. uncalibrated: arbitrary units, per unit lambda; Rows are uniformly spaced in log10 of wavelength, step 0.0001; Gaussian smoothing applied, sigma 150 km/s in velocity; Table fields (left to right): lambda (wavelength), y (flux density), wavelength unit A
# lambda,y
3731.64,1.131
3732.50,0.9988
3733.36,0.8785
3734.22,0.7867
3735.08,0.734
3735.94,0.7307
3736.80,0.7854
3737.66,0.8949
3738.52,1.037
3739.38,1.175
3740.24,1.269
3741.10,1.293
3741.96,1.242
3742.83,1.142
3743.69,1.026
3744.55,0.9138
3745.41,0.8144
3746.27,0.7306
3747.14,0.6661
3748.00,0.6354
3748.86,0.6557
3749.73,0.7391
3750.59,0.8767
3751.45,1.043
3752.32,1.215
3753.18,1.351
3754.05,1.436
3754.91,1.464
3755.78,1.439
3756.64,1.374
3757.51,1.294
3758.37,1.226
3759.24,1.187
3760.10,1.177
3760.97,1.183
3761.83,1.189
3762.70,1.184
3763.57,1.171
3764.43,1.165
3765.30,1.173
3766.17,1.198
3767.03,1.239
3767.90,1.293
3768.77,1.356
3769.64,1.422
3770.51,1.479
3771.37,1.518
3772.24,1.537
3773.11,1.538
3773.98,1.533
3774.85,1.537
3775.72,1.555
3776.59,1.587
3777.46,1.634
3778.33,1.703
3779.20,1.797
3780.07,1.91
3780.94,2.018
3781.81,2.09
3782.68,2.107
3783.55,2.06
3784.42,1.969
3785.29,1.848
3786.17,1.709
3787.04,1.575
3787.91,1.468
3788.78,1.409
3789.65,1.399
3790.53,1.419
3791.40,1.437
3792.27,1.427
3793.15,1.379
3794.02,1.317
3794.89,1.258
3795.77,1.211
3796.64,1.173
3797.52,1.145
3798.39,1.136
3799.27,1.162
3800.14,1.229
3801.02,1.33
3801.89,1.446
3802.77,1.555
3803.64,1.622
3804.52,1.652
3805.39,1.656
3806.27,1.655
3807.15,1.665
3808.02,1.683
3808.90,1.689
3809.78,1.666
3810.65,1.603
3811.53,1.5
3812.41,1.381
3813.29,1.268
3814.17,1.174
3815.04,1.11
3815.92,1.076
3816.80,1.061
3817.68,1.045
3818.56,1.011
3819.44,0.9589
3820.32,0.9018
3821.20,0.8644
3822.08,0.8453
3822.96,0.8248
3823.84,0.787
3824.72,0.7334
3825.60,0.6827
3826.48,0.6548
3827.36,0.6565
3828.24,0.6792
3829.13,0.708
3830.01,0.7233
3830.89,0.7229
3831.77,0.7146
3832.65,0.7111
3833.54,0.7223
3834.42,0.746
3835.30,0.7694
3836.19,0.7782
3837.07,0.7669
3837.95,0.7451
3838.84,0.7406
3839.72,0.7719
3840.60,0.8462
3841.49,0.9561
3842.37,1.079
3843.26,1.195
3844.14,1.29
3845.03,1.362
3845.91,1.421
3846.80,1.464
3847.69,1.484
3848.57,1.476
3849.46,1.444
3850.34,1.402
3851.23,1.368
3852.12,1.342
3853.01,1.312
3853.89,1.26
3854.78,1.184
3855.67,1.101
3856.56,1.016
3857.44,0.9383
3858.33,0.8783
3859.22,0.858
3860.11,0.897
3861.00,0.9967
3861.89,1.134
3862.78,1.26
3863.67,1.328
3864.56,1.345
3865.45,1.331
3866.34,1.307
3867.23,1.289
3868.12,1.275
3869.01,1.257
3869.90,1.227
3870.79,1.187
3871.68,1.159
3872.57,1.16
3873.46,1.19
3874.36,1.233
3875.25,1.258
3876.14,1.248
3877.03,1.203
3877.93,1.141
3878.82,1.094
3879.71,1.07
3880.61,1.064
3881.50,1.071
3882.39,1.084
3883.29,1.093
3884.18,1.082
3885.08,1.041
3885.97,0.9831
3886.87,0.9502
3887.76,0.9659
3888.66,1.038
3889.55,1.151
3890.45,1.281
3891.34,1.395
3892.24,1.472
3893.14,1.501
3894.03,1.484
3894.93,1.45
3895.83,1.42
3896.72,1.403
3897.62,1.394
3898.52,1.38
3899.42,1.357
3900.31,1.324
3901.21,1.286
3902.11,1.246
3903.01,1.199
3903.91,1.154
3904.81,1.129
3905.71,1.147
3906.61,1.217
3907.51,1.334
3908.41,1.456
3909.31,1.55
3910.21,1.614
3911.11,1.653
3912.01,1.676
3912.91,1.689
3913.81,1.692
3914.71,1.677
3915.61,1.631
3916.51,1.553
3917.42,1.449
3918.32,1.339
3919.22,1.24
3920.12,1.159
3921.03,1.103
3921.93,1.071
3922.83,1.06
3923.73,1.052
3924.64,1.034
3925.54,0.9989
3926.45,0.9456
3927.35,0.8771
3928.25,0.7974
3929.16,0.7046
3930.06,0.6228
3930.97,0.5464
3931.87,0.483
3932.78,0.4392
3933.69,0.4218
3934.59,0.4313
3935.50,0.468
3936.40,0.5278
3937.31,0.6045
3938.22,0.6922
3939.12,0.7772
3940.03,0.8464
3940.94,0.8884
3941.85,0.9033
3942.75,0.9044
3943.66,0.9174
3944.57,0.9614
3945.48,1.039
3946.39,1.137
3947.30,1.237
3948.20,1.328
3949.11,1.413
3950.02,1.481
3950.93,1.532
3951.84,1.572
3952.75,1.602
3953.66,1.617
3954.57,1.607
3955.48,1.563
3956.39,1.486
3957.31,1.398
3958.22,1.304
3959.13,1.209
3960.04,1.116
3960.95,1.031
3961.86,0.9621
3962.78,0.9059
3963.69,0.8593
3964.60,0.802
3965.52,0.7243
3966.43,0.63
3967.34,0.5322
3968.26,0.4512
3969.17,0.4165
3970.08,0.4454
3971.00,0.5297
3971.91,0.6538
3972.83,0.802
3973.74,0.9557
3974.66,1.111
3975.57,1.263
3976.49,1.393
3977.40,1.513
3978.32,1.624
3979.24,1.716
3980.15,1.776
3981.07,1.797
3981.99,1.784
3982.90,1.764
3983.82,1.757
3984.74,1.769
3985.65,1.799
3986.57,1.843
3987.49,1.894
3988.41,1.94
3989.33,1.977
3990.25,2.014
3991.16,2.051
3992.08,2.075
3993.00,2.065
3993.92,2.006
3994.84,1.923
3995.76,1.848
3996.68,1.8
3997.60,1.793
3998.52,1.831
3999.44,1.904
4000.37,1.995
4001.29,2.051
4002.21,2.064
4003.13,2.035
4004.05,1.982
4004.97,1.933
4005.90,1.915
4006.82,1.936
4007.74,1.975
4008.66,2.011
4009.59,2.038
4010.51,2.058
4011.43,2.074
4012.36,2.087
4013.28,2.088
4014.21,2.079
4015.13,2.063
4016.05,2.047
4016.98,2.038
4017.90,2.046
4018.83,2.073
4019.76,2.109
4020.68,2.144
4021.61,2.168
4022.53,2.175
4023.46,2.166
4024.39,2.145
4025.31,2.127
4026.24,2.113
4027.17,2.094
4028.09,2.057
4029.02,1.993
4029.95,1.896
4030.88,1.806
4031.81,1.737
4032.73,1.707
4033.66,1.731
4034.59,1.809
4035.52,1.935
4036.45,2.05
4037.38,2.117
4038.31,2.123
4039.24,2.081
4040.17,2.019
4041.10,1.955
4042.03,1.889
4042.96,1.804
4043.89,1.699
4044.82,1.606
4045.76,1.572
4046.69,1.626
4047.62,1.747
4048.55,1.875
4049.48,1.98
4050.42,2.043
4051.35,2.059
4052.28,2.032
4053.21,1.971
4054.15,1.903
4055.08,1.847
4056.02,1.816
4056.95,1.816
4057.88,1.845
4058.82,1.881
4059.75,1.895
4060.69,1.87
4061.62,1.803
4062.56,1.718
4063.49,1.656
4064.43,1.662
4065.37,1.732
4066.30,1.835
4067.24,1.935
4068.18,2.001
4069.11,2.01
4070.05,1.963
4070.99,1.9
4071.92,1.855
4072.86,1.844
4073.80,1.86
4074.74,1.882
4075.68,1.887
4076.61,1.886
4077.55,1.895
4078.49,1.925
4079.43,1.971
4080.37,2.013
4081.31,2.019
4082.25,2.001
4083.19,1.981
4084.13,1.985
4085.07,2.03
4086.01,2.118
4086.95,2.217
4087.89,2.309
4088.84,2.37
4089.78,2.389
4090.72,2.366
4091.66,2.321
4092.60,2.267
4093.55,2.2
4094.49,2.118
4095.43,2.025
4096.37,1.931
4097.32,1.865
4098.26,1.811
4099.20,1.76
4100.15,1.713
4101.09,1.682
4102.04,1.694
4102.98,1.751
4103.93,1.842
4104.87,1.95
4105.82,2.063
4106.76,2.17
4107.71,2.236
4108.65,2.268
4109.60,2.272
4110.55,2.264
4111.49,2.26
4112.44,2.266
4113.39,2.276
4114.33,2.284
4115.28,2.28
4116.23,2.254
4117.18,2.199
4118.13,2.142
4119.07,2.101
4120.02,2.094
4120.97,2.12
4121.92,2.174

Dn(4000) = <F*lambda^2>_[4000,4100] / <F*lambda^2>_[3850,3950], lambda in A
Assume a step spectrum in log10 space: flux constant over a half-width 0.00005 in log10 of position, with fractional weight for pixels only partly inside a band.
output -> 1.9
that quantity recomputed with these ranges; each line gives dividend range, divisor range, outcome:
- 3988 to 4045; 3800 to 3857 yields 1.94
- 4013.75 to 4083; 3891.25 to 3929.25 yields 1.57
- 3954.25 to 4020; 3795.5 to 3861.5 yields 1.56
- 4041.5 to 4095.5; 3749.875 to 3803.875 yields 1.58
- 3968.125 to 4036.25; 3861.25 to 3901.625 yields 1.56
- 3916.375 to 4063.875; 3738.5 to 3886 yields 1.39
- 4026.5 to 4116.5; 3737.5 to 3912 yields 1.81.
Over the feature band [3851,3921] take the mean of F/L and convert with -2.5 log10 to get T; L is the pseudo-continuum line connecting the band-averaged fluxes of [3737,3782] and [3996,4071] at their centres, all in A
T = 0.25 mag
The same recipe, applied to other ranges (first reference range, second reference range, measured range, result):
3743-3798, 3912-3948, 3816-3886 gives 0.11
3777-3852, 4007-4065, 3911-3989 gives 0.41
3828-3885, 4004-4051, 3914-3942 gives 0.49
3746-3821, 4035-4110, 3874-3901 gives 0.28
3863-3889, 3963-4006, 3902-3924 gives -0.07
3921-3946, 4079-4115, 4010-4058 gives -0.24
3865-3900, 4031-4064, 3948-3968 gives 0.25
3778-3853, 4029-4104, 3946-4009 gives 0.13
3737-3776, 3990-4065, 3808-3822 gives 0.10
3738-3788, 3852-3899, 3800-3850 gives 0.14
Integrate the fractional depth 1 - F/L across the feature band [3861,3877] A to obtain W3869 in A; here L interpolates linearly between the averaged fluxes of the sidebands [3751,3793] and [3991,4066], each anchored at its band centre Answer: 4.03 A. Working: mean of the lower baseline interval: 1.48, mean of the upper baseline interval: 1.94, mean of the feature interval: 1.24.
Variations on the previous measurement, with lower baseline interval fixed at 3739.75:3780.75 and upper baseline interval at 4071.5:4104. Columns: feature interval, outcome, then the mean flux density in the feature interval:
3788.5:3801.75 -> 0.4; 1.3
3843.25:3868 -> 3.9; 1.24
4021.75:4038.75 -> -1.1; 1.99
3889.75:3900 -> 1.0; 1.41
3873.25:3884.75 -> 2.9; 1.14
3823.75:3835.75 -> 6.0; 0.713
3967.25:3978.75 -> 5.5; 0.909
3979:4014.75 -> -2.9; 1.94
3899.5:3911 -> 2.0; 1.32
